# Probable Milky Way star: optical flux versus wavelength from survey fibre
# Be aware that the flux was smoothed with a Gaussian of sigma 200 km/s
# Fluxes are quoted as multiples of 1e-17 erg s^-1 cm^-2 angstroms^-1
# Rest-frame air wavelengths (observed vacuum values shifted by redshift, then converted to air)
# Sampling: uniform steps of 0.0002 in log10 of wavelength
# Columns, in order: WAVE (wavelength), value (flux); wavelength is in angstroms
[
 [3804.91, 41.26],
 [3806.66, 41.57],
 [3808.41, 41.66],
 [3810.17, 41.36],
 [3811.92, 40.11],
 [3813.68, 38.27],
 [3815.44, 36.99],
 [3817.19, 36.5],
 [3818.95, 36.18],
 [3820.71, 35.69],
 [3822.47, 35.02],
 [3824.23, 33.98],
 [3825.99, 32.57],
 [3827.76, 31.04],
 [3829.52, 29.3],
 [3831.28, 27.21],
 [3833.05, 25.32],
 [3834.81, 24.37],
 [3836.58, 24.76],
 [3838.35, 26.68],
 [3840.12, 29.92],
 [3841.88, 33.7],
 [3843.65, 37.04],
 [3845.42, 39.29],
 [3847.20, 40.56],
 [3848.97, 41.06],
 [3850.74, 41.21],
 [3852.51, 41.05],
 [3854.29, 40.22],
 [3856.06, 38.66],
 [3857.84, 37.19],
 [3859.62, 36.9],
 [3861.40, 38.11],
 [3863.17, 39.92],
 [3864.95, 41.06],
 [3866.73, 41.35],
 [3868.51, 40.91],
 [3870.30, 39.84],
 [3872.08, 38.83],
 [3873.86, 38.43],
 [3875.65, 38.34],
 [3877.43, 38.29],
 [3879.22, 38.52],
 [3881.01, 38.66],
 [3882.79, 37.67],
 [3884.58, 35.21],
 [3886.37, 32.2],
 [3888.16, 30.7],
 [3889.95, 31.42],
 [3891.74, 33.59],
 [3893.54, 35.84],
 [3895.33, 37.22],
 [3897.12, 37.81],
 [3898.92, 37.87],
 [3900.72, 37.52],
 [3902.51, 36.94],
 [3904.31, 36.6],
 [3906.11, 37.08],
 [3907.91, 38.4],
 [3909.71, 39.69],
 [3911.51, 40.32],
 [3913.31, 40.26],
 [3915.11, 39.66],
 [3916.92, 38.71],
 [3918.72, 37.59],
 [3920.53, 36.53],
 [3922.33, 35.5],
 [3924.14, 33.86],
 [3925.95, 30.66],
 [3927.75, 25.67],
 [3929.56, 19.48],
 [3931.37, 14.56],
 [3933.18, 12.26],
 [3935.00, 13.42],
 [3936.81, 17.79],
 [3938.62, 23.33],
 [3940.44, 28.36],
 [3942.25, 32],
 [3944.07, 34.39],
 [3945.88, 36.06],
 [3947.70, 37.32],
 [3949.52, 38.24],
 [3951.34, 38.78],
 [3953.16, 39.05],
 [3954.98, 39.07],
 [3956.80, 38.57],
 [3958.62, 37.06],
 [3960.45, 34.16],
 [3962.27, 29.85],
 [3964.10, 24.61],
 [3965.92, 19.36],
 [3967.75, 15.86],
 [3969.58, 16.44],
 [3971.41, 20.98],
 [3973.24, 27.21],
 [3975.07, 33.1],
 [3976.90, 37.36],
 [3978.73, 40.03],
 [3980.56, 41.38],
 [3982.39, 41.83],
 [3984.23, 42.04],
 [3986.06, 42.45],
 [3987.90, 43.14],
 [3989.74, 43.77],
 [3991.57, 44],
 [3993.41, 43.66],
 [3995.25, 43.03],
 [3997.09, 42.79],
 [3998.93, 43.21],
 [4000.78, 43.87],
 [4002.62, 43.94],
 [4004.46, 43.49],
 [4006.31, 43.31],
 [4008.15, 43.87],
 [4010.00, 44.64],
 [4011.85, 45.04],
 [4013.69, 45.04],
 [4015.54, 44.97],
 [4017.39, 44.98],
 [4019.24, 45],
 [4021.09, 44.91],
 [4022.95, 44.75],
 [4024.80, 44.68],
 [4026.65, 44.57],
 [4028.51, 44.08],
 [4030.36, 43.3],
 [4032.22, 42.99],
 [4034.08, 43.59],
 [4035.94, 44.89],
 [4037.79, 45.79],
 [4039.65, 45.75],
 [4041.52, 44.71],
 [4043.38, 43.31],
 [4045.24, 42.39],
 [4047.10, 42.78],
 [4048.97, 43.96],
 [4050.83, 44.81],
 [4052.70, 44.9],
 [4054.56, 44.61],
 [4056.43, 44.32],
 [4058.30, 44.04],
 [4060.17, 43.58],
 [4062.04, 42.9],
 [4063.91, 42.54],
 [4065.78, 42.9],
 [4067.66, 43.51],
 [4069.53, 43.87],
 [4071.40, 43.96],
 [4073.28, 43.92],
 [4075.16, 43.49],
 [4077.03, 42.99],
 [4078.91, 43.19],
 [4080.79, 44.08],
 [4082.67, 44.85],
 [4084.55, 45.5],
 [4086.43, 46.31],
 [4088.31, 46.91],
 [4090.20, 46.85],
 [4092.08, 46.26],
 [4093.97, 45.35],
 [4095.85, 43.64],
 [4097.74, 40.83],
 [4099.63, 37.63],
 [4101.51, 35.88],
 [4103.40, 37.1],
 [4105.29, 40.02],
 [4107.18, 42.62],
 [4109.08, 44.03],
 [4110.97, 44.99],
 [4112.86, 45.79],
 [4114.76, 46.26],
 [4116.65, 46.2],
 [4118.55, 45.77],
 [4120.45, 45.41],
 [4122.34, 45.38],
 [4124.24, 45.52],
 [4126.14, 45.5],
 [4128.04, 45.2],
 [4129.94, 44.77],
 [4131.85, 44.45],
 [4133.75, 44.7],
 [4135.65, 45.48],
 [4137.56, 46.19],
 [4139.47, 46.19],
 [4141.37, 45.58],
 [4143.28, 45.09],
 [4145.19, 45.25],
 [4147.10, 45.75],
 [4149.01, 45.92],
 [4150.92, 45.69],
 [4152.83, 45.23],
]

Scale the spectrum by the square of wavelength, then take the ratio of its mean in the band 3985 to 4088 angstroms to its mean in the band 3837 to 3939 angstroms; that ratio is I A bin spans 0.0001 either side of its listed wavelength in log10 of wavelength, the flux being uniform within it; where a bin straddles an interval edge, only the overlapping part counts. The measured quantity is 1.4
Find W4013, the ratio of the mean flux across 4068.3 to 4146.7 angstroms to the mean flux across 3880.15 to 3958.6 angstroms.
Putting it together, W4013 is 1.32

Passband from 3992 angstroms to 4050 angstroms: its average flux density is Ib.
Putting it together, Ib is 44.1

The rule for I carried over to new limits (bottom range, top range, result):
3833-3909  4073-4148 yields 1.37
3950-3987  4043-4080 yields 1.38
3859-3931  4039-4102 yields 1.31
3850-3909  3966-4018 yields 1.10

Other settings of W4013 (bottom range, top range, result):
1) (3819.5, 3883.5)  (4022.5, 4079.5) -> 1.22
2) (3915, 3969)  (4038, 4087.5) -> 1.48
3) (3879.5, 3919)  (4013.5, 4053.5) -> 1.20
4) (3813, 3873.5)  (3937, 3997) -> 0.97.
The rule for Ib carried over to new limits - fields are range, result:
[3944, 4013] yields 37.4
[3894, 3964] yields 33.1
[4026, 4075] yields 43.9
